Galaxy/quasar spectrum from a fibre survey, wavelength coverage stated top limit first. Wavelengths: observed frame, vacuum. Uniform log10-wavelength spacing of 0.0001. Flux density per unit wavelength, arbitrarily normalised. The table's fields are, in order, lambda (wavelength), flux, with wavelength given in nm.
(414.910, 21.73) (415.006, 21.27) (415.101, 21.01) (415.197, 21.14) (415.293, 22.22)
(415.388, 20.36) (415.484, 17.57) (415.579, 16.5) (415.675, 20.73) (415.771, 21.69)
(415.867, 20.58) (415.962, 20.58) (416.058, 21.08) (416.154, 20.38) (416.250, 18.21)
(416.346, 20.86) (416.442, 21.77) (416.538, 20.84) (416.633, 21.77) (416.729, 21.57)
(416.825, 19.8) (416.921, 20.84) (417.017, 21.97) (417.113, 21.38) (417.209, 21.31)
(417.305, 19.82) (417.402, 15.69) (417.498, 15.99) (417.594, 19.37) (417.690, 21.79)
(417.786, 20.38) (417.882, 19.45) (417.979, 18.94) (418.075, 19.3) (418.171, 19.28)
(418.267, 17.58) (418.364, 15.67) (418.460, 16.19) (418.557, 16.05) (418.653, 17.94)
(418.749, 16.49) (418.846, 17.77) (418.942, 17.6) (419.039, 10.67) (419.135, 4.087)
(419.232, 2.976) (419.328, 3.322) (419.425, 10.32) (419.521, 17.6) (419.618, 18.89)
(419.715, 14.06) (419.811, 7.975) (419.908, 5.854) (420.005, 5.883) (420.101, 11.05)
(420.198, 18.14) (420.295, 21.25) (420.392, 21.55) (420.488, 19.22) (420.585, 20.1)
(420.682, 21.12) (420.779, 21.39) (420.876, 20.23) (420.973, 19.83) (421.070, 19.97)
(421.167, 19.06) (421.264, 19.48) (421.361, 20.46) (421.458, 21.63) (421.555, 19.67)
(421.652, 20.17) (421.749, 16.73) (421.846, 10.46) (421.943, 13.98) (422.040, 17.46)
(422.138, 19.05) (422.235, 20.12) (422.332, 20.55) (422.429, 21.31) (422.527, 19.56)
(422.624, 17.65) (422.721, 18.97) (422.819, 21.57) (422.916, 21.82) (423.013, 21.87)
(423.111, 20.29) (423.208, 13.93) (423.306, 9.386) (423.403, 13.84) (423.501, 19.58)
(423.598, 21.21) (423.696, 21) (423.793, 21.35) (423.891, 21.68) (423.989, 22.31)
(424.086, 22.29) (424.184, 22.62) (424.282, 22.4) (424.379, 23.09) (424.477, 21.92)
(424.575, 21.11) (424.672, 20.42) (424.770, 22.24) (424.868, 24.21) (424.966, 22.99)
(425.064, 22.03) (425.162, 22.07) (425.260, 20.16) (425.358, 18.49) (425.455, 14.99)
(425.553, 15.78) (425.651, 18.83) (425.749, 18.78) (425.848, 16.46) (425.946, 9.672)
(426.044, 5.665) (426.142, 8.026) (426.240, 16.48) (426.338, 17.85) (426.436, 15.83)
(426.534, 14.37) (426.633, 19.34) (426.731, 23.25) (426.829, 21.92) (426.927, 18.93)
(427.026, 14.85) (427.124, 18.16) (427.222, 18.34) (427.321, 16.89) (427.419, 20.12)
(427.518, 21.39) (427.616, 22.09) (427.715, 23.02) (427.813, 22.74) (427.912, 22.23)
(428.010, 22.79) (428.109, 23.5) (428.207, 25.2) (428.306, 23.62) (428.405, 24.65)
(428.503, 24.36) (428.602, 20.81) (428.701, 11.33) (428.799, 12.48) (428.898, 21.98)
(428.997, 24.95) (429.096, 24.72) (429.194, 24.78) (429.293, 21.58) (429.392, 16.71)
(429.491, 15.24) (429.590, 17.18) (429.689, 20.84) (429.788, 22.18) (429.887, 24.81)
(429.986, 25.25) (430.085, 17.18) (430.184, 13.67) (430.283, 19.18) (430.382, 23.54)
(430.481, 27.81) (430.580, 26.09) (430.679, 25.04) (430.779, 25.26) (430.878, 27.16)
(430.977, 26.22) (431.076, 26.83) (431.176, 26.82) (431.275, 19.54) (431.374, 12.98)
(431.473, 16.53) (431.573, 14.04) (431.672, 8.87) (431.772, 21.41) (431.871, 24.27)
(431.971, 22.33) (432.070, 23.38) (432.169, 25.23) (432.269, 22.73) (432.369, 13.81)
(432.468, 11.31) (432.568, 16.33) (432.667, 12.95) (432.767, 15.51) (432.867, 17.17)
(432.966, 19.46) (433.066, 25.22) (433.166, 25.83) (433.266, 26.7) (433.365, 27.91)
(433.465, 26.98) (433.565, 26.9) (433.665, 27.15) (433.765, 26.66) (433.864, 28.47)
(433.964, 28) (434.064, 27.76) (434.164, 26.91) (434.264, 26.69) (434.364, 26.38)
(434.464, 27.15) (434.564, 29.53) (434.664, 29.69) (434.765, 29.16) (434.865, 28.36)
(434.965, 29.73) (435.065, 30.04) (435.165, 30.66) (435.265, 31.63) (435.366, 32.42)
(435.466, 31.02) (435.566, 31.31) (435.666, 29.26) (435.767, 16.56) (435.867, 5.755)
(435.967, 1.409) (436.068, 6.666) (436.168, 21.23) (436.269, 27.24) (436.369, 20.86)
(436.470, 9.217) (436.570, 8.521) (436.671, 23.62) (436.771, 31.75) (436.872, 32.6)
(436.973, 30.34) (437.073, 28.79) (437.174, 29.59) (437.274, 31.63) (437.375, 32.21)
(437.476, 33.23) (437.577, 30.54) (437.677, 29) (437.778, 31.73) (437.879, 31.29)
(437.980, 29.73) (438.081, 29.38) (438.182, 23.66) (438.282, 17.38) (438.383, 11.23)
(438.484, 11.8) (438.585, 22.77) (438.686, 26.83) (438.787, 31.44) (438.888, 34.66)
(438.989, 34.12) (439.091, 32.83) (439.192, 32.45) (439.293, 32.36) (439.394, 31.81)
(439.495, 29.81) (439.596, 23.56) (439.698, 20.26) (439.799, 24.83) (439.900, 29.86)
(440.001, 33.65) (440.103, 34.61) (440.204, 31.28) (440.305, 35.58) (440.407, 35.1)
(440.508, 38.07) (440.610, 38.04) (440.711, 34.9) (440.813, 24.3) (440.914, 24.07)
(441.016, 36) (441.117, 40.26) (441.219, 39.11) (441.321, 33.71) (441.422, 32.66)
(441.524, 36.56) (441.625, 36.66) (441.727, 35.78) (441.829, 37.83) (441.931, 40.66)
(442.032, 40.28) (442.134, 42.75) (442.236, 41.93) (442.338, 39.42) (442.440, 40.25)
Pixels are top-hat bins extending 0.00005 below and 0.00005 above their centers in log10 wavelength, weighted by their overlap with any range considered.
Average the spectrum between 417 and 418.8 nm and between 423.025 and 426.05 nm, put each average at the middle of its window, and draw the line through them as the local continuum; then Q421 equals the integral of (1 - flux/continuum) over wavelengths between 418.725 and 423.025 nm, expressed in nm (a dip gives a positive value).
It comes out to 0.53 nm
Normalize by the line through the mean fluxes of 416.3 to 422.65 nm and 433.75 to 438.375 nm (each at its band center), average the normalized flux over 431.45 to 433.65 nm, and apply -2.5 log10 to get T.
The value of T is 0.18 mag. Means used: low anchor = 17.4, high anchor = 25.8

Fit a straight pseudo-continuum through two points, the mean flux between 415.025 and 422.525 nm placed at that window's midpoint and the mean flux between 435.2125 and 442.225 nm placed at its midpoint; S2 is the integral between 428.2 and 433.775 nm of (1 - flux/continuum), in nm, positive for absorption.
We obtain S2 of 0.74 nm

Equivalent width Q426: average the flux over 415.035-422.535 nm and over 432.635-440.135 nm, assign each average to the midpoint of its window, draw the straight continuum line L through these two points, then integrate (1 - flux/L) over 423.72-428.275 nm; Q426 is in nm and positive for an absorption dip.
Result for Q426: 0.34 nm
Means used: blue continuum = 17.9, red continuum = 26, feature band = 19.6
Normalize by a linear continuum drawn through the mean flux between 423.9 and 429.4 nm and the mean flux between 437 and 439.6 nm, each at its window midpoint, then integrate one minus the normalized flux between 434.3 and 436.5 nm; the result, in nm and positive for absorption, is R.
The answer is 0.18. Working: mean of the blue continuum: 19.8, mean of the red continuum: 28.3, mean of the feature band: 24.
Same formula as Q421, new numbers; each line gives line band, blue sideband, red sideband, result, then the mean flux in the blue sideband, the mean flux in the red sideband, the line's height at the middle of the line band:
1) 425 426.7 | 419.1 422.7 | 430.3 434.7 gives 0.26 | 16.3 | 23.1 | 19.2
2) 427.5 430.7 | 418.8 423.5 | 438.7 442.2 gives 0.26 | 16.5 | 33.5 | 23.5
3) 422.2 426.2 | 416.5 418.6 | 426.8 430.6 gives 0.23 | 19.3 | 20.9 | 20.3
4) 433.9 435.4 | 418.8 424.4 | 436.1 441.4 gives -0.17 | 17.4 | 28.7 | 26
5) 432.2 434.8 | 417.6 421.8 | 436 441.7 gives 0.14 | 16.5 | 28.6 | 25.2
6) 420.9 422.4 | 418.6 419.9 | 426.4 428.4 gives -0.42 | 12.1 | 20.5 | 14.6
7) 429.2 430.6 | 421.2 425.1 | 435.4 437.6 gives 0.05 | 19.8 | 23.3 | 21.6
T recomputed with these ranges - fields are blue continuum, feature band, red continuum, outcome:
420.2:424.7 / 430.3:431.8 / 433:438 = 0.10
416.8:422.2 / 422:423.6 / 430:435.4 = -0.01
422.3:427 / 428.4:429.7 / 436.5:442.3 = 0.13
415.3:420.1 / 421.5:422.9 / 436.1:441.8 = 0.07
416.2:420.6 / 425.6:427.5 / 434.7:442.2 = 0.29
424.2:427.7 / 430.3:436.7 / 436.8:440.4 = 0.08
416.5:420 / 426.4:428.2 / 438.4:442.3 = 0.14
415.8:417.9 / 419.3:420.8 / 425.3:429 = 0.31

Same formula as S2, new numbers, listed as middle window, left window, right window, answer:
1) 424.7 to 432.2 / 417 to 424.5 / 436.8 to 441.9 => 0.954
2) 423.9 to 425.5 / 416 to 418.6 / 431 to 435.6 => 0.013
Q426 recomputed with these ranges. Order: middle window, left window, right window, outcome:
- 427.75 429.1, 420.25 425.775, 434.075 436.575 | -0.01 nm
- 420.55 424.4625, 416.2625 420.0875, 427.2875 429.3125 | -0.18 nm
